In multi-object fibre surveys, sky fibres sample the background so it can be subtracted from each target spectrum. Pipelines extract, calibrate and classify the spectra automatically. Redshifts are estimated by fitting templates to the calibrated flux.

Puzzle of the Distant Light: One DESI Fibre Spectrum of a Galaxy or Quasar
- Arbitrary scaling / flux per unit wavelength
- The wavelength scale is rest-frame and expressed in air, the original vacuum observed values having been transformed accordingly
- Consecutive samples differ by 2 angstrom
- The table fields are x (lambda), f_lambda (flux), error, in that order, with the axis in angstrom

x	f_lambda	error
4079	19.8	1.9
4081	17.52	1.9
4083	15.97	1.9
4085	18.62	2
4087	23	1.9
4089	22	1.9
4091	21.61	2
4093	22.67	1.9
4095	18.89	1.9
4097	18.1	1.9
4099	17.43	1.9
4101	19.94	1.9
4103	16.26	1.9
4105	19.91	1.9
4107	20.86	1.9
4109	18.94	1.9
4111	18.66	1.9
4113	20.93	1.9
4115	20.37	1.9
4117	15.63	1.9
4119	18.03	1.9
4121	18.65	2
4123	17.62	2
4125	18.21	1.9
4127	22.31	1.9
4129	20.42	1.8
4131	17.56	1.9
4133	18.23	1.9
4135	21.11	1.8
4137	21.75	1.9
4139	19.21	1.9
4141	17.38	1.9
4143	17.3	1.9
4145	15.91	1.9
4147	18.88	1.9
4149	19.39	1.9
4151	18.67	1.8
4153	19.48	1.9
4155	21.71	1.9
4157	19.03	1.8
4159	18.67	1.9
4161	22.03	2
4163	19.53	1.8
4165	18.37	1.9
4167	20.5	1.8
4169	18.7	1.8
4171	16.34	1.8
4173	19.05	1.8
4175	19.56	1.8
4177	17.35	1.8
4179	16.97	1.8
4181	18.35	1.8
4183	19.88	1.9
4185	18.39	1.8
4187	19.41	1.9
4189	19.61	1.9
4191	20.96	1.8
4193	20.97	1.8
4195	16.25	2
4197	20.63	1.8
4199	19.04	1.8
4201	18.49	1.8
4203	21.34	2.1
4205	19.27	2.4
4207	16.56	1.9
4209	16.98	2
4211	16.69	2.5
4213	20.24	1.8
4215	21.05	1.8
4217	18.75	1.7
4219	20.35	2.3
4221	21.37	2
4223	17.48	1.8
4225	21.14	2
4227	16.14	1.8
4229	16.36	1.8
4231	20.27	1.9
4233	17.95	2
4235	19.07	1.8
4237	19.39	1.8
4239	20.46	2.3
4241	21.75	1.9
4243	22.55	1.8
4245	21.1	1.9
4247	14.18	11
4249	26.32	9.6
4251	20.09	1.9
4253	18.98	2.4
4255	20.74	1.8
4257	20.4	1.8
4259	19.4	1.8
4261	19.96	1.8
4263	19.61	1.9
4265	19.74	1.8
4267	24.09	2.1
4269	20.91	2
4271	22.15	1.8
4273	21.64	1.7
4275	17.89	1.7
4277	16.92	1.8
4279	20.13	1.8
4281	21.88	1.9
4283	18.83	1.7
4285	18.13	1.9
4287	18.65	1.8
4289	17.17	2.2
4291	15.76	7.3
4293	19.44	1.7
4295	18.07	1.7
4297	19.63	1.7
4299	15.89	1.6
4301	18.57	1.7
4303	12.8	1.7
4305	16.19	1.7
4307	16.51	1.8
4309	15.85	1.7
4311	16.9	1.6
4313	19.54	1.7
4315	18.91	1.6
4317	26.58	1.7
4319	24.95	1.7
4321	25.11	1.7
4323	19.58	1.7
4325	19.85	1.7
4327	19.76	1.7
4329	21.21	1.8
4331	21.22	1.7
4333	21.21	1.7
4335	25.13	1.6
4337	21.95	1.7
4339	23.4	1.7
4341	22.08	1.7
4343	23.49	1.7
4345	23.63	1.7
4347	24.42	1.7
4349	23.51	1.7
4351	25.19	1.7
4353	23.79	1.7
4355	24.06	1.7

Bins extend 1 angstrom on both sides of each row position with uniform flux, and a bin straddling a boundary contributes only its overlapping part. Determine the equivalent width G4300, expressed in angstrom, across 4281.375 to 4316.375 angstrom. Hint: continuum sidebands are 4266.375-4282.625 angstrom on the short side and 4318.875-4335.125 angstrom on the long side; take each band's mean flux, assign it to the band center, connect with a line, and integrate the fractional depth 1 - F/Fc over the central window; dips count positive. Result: 5.7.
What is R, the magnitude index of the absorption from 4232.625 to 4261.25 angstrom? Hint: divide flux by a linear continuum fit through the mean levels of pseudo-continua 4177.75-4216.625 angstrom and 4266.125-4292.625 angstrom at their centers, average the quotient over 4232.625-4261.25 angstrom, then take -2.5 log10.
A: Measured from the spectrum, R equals -0.049 mag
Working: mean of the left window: 19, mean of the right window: 19.5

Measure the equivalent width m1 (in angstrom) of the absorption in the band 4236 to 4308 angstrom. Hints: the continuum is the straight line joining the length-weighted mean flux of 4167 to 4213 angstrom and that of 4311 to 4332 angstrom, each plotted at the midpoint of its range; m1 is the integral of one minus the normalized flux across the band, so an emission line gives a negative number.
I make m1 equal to 3.74 angstrom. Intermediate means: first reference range 18.7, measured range 19.3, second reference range 21.4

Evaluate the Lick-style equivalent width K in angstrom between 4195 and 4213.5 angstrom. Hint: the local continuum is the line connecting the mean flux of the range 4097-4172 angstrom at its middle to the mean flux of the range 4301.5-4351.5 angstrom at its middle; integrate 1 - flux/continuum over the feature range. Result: 1.1 angstrom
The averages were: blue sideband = 19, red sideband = 21.1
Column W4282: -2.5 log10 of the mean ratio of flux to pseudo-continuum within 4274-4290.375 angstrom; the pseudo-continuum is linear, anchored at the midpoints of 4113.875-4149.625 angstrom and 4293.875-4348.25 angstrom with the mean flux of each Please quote 0.08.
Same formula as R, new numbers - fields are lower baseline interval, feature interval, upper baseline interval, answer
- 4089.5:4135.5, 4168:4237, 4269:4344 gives 0.037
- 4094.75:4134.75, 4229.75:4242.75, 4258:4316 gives -0.066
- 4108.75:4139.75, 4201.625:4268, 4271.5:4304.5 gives -0.064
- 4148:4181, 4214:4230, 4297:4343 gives 0.023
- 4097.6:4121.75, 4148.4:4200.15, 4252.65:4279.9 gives 0.011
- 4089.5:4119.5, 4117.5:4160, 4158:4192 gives 0.010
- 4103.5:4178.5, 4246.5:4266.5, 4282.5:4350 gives -0.023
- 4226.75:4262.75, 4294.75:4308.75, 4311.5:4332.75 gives 0.253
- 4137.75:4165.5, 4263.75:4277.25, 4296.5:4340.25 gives -0.049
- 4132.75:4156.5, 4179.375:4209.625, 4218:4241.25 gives 0.007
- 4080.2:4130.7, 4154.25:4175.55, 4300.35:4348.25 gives 0.018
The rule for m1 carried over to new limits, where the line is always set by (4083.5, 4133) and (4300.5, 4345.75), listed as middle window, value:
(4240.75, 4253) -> -0.36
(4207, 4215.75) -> 0.68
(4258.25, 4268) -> -0.15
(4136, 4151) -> 0.79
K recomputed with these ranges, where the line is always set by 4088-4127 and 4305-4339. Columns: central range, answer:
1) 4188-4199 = 0.2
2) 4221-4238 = 1.3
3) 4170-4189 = 1.3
